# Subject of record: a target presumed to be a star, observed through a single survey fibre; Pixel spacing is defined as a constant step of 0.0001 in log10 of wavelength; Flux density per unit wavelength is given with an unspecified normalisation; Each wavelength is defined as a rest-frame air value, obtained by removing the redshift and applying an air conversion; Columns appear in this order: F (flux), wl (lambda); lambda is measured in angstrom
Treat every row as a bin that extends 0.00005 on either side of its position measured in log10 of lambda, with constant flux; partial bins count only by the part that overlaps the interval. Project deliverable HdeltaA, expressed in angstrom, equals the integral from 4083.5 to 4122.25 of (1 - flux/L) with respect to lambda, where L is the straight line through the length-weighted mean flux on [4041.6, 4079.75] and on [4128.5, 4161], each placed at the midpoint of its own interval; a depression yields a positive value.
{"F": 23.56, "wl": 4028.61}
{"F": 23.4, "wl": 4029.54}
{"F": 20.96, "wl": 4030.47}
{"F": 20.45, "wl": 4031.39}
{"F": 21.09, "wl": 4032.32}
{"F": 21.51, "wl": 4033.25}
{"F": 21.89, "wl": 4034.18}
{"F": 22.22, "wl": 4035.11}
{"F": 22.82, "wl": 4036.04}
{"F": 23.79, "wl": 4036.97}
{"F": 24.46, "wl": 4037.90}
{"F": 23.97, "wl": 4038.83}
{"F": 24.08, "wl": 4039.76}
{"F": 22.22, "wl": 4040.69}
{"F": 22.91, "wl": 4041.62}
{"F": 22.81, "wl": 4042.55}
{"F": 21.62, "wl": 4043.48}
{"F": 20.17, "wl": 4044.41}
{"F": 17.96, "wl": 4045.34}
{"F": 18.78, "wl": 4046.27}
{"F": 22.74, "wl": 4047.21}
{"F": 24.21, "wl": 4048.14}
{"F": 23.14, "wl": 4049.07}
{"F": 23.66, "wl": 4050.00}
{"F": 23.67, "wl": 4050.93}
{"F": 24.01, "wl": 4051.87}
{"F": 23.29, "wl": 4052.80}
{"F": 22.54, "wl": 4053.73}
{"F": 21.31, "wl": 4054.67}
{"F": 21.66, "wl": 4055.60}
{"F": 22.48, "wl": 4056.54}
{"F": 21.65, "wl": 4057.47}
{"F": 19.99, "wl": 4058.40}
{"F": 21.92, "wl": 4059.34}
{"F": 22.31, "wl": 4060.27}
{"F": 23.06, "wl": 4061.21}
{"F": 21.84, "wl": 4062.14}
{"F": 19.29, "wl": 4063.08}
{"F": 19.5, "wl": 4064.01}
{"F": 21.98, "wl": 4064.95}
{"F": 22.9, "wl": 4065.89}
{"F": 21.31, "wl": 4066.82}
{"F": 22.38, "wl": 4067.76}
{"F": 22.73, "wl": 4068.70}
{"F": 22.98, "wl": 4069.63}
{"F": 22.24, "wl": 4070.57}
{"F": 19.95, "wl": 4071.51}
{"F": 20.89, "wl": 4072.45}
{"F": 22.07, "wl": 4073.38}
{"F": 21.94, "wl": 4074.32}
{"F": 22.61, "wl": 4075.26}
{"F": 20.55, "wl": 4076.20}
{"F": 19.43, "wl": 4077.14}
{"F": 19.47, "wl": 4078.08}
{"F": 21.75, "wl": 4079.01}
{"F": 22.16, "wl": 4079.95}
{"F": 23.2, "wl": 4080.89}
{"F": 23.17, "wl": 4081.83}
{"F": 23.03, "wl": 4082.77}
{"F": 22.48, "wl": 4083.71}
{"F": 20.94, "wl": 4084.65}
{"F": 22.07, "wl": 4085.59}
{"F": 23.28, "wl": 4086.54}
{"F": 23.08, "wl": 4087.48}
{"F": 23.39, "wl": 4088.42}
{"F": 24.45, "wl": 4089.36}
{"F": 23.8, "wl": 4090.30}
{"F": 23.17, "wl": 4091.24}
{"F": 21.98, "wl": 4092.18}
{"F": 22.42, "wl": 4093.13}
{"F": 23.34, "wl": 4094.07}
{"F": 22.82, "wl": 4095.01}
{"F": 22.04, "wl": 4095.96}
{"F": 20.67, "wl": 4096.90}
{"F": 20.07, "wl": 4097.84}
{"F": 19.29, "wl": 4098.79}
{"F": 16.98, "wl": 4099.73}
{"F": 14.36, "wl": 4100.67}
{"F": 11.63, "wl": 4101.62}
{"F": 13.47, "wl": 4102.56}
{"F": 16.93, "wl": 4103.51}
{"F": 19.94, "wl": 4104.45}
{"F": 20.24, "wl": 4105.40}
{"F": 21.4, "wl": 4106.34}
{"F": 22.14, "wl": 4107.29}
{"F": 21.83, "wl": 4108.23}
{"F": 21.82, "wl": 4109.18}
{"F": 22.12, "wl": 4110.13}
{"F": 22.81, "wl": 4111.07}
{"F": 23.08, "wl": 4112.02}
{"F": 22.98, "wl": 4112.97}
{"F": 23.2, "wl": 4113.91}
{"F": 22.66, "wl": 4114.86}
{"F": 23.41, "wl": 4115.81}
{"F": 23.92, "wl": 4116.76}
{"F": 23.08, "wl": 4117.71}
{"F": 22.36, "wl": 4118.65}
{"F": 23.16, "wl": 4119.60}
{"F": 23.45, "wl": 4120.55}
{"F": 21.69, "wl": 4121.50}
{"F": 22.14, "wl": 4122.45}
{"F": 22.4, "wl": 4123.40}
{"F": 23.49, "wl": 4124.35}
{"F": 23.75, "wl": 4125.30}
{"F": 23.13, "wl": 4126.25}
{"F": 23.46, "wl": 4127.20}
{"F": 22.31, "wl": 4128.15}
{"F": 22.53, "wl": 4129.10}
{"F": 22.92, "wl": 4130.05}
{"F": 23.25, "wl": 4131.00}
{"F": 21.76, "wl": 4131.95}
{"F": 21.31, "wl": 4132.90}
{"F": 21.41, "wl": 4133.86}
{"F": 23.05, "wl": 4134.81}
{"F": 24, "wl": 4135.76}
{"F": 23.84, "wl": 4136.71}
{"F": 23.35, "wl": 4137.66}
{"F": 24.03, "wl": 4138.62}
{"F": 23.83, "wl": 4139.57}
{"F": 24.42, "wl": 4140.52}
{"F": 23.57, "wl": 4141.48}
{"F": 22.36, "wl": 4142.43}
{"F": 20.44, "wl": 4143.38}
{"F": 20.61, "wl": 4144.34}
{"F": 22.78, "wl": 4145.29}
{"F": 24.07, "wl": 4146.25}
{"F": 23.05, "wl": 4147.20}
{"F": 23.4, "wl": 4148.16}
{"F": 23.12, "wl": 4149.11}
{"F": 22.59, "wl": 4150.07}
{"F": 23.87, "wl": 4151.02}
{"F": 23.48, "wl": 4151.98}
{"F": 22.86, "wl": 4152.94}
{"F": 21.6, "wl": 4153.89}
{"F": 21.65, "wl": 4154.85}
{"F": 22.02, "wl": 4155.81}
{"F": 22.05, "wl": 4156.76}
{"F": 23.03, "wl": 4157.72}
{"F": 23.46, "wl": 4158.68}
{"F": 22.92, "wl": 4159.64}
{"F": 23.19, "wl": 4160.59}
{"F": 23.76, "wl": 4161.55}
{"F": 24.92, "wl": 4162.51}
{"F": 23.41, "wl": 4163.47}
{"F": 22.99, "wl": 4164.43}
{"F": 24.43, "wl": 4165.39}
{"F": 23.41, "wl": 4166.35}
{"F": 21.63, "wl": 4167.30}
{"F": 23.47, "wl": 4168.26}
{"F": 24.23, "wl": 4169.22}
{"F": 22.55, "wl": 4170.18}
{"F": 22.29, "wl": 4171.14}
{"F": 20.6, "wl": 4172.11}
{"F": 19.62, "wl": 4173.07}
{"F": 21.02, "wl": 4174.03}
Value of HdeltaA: 1.51 angstrom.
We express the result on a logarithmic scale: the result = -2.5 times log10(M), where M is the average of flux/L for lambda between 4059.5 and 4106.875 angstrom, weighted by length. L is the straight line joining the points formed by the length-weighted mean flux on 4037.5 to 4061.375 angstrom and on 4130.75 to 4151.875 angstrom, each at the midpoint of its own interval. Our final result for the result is 0.07 mag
